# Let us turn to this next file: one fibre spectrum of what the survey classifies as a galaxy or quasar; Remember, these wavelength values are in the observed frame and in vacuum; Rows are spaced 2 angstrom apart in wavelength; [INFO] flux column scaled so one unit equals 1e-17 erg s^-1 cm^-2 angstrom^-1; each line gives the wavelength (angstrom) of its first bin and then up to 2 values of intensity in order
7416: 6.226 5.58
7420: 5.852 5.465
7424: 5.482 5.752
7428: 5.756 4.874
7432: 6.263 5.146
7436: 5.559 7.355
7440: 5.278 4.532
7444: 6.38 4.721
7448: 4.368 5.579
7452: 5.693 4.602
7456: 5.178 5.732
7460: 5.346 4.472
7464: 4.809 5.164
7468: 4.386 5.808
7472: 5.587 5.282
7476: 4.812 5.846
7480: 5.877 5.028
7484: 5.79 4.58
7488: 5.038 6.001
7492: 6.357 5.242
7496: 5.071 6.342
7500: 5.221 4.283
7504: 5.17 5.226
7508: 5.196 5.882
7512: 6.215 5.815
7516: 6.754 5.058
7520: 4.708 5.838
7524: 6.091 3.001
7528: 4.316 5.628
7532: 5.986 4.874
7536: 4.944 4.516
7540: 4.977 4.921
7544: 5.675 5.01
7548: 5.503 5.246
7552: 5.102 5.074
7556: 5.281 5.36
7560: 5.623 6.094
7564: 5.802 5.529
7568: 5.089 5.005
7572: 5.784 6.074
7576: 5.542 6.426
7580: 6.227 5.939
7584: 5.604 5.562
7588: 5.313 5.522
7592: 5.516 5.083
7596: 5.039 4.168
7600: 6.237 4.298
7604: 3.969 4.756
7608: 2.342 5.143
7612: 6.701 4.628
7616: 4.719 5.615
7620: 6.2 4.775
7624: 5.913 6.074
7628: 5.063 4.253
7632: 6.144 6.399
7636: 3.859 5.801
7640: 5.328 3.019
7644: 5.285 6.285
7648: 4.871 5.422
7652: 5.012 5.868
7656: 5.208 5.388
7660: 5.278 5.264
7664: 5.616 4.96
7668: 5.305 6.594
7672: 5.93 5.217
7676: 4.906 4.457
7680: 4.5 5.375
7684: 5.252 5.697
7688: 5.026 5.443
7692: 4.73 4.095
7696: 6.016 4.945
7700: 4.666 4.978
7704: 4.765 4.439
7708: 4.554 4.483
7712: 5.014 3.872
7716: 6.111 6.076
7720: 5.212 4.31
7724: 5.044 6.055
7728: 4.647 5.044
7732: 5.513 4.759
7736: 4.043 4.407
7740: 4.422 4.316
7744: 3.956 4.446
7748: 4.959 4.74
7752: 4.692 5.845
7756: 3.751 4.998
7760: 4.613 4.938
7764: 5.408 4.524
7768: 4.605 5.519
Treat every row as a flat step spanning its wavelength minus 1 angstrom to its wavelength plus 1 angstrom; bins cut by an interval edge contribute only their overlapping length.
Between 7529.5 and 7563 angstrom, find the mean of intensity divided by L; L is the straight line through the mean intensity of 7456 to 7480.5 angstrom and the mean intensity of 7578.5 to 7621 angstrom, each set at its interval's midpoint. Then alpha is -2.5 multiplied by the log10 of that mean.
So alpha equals -0.01 mag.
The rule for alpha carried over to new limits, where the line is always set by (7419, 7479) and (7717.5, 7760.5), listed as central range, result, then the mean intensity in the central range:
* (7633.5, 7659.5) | -0.04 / 5.19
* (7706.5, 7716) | 0.05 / 4.65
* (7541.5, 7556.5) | -0.01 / 5.23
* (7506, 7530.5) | -0.03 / 5.36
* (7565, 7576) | -0.08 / 5.5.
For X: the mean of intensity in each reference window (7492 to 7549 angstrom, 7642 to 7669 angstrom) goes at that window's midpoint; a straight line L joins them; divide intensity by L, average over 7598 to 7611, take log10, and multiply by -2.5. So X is 0.19 mag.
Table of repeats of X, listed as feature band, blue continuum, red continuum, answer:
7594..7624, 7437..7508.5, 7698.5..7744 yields 0.02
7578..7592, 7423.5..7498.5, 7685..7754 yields -0.12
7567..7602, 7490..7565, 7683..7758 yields -0.06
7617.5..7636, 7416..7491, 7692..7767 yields -0.10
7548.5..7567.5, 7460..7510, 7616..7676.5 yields -0.03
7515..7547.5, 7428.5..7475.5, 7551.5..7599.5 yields 0.06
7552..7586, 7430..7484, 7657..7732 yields -0.08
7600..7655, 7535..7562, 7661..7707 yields 0.01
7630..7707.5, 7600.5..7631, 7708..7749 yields -0.06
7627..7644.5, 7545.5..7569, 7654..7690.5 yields 0.07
